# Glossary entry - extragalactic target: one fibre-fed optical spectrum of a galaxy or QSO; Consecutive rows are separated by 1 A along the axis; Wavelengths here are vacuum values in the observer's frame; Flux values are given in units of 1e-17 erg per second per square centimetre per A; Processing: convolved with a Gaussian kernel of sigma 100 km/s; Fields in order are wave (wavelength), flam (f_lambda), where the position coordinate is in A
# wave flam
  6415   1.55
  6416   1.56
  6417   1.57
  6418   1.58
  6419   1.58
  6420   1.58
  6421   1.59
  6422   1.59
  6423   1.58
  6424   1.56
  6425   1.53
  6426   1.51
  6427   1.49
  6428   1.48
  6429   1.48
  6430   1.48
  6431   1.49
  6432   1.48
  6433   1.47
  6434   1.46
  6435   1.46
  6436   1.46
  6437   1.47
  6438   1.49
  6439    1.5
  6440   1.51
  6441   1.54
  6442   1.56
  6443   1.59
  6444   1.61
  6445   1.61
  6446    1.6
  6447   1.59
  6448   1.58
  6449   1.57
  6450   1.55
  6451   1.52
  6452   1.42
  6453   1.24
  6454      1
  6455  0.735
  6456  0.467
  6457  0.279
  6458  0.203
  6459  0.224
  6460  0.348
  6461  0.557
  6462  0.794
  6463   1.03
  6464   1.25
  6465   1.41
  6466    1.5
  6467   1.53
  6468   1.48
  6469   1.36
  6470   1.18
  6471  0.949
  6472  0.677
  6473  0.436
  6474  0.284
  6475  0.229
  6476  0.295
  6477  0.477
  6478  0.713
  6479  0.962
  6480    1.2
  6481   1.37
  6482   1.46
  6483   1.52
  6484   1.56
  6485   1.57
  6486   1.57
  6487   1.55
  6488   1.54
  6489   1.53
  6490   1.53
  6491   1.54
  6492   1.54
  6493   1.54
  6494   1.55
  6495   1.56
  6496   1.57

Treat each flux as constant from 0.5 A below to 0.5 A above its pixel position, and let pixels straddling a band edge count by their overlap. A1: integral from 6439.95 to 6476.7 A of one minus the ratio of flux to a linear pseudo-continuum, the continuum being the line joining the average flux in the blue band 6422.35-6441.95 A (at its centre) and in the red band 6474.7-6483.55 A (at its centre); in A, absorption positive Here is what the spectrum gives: 4.3 A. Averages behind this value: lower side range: 1.5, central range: 1.06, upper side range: 0.933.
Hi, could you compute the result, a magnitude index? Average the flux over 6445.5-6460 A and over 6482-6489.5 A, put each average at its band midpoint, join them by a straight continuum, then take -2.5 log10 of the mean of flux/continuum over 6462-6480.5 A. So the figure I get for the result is 0.35 mag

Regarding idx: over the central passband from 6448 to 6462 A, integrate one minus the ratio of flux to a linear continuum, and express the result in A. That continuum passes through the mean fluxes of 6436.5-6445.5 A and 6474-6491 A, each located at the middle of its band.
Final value 5.44 A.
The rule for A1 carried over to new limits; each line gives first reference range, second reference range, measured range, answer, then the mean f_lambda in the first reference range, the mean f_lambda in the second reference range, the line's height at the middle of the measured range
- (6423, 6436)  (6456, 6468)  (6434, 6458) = -3.35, 1.49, 0.842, 1.16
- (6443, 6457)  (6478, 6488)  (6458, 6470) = 2.98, 1.32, 1.39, 1.35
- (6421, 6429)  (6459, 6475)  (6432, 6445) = -1.69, 1.53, 0.938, 1.34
